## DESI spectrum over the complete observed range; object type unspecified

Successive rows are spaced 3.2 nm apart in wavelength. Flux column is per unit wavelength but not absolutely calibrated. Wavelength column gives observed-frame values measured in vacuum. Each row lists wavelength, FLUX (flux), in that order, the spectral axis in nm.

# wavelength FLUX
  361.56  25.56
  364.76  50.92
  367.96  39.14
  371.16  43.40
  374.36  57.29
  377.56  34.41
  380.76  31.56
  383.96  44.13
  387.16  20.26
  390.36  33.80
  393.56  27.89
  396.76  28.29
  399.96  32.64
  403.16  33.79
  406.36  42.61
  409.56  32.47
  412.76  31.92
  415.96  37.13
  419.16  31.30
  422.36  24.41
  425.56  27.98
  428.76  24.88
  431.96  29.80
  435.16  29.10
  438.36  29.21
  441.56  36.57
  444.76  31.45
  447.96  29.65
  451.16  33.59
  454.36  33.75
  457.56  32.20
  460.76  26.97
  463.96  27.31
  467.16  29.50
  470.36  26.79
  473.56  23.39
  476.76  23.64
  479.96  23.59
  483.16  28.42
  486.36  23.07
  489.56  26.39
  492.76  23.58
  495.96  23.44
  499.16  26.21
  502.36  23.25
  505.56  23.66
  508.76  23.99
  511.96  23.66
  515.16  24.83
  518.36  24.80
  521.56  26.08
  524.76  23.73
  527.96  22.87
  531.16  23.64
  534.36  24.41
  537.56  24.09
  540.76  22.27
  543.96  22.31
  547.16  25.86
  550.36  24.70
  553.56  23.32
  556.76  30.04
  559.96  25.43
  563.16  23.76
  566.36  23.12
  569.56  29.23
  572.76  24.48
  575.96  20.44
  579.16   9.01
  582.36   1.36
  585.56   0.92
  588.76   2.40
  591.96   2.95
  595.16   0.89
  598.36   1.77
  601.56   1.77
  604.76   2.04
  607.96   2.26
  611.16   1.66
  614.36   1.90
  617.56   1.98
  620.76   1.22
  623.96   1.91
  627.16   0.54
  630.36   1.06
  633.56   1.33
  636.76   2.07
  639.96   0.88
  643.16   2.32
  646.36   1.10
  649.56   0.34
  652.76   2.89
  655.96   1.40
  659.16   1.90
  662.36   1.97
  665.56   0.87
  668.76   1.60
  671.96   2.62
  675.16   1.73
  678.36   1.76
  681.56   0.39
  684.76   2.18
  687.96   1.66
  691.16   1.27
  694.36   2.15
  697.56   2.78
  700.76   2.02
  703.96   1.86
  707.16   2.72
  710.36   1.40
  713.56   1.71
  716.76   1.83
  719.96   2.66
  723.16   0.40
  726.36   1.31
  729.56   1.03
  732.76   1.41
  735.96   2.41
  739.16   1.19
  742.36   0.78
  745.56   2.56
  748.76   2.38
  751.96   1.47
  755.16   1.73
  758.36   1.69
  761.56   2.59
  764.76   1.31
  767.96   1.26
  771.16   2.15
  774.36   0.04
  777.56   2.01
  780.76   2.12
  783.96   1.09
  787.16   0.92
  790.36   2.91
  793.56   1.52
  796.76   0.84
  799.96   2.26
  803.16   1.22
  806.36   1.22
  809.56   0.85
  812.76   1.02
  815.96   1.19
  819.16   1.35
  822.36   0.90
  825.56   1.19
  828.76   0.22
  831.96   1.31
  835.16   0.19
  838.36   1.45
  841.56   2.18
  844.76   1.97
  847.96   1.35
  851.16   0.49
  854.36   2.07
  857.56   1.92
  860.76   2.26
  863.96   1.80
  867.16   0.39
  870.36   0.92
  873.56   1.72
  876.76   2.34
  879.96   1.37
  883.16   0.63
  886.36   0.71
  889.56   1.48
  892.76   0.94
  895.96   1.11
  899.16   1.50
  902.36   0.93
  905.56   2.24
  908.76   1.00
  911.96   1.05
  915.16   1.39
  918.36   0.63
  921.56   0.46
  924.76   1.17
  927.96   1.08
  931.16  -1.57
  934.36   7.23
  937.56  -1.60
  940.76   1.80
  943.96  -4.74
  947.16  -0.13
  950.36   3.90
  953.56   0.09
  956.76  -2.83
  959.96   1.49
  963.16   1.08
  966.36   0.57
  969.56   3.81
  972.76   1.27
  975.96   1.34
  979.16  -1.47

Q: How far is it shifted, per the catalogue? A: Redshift 0.50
